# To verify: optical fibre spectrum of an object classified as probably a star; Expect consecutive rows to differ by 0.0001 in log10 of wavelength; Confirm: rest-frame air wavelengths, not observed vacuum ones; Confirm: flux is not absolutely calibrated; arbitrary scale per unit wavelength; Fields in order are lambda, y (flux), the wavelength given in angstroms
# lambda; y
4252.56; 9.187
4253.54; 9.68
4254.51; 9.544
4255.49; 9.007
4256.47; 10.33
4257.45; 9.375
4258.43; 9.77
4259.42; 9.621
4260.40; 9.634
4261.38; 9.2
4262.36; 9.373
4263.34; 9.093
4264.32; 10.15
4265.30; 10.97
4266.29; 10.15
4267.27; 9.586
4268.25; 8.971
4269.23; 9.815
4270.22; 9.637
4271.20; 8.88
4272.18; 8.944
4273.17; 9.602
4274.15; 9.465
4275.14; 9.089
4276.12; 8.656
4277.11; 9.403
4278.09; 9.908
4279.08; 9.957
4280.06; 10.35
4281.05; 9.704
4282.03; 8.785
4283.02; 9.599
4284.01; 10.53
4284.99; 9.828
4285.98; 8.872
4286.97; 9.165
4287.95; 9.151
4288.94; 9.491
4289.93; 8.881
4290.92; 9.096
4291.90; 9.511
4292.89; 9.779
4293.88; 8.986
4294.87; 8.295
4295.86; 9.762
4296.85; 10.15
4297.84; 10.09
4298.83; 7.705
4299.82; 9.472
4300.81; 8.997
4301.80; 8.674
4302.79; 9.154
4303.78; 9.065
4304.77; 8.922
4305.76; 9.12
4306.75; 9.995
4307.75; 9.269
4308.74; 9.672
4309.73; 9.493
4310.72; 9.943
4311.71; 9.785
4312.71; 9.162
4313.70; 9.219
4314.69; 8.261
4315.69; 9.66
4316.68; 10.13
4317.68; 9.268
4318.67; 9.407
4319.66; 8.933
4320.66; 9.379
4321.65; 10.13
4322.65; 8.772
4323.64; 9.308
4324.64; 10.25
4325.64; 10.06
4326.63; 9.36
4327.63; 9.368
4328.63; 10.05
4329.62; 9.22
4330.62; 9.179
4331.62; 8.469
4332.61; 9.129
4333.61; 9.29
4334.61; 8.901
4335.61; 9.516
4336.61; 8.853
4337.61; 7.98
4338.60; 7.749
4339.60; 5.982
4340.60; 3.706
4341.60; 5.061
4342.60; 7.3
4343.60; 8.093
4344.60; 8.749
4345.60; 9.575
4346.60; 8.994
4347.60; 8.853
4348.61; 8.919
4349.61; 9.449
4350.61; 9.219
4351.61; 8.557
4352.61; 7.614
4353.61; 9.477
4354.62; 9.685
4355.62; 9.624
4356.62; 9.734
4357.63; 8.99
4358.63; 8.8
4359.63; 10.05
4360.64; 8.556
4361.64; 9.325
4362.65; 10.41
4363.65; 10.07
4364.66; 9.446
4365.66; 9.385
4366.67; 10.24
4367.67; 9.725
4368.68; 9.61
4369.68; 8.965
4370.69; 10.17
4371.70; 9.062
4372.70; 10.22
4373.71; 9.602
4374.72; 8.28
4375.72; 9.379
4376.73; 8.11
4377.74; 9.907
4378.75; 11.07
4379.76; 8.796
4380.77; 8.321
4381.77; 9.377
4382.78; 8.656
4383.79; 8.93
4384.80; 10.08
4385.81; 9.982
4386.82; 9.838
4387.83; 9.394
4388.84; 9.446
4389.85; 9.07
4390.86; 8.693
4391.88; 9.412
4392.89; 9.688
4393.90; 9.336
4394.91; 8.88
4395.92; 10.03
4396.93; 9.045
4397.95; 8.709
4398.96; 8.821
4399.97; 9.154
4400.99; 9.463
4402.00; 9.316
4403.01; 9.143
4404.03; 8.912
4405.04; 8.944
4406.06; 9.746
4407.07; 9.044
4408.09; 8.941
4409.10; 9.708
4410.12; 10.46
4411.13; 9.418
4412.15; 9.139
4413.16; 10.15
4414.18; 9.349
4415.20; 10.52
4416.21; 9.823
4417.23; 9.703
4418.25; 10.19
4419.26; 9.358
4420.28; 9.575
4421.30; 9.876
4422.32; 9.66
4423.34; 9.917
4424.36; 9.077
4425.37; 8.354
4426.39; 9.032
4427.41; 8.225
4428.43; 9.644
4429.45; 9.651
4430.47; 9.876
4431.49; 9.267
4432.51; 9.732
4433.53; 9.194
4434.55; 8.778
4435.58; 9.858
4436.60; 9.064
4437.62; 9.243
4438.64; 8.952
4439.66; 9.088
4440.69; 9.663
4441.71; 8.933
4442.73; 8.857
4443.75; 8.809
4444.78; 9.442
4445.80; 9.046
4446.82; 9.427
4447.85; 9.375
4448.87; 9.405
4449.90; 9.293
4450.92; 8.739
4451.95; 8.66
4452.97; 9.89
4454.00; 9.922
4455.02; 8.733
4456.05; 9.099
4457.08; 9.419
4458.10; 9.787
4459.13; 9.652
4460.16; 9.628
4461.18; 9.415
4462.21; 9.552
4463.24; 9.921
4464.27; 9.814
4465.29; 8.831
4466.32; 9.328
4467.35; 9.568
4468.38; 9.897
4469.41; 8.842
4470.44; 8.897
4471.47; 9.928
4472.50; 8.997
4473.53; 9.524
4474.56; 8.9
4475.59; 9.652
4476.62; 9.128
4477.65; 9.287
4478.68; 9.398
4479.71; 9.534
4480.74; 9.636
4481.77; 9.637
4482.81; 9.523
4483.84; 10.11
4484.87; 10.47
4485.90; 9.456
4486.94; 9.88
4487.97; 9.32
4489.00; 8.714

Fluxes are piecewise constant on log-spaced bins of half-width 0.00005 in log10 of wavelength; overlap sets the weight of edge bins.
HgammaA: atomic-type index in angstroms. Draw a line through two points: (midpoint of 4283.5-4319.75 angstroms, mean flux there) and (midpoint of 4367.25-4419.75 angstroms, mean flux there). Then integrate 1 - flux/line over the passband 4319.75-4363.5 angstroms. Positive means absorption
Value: 2.4 angstroms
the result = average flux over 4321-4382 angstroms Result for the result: 9.02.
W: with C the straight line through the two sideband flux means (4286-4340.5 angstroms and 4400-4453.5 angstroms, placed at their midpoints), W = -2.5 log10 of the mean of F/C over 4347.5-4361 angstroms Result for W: 0.01 mag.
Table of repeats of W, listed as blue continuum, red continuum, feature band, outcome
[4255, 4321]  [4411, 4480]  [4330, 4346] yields 0.18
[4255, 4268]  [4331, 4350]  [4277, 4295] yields -0.03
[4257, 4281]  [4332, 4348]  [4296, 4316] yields -0.07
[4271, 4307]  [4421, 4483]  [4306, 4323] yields -0.01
